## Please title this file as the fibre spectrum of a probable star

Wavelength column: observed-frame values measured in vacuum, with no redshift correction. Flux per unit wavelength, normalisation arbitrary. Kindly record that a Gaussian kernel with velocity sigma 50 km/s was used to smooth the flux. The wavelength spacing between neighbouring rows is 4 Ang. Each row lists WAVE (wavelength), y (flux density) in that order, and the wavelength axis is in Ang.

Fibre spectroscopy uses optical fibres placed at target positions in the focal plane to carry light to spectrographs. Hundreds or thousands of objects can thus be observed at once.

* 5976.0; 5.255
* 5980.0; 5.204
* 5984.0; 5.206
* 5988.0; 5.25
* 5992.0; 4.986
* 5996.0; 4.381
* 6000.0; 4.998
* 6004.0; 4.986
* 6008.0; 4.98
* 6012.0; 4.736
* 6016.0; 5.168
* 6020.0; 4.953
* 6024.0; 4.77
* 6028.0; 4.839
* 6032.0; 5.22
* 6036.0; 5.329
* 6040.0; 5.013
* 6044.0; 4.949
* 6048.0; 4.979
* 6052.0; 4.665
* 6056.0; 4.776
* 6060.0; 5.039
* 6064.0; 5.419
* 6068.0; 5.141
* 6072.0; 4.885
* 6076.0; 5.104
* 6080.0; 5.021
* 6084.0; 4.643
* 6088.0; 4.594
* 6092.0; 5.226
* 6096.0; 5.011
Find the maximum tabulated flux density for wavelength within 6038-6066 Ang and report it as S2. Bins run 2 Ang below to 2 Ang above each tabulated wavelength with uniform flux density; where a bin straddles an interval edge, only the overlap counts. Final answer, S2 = 5.419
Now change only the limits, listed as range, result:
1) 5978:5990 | 5.25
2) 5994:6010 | 4.998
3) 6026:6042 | 5.329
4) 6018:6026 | 4.953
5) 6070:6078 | 5.104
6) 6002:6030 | 5.168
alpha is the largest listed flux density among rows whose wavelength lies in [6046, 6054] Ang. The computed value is 4.979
